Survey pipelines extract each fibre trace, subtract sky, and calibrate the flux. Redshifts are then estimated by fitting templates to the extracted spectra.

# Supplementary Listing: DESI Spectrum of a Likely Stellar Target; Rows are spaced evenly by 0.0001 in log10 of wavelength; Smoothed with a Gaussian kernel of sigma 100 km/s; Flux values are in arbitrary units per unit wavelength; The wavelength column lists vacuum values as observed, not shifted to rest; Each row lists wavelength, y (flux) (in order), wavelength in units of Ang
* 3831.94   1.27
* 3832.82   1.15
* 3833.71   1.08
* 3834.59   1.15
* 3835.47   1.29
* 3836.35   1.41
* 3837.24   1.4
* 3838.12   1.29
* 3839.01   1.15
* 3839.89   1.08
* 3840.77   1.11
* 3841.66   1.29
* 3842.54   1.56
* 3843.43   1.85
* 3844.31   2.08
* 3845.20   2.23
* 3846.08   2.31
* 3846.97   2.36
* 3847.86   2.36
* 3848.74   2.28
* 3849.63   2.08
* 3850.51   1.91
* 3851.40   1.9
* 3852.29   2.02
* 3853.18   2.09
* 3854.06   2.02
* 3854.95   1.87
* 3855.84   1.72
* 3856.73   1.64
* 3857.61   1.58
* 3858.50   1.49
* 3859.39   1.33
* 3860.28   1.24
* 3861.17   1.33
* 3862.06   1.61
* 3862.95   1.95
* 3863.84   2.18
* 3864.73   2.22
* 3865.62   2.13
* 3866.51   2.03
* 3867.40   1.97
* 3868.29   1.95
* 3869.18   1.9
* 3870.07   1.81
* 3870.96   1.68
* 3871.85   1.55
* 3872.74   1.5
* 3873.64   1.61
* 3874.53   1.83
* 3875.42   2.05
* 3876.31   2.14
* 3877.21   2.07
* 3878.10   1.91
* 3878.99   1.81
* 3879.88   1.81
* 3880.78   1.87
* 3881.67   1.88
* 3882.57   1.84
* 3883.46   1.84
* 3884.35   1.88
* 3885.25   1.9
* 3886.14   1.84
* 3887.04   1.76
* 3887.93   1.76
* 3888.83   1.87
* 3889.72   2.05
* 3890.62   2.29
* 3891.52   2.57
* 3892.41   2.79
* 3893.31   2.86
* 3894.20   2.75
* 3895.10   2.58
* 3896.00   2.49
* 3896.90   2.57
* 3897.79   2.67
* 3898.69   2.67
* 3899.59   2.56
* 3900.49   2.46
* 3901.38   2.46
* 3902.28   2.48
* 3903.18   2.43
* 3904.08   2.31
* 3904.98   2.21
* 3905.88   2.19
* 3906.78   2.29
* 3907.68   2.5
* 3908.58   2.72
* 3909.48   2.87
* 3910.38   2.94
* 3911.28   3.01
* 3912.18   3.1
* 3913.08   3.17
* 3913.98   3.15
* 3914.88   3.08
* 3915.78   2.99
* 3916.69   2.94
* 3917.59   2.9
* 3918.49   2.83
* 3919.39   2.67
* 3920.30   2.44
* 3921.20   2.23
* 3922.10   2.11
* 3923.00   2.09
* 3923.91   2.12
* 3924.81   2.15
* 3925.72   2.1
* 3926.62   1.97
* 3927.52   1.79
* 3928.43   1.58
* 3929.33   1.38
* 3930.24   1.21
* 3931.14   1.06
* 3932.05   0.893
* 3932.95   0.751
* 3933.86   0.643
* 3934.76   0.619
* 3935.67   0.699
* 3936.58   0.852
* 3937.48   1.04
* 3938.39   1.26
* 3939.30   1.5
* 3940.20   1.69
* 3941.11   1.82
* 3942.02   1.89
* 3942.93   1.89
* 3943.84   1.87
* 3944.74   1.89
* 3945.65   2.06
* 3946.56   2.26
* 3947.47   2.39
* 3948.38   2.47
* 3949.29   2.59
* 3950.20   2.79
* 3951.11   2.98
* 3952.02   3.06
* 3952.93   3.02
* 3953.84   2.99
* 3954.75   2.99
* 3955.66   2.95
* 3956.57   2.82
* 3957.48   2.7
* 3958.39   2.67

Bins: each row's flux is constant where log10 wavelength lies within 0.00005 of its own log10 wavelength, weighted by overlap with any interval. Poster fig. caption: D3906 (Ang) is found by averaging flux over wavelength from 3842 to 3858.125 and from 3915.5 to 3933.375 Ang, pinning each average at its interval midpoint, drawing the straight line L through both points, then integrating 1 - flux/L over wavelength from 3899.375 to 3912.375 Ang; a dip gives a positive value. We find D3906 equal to -3.6 Ang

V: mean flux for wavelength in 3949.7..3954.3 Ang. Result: 2.96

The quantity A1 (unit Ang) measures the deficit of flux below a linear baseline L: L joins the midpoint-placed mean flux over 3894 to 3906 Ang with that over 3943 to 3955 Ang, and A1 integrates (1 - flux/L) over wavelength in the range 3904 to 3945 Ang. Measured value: 7.9 Ang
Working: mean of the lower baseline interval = 2.49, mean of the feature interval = 2.03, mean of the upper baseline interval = 2.54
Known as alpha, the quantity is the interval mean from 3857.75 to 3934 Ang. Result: 2.13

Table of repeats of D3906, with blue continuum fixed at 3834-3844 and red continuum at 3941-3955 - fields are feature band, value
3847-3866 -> -4.5 Ang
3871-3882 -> -0.7 Ang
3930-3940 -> 5.8 Ang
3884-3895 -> -2.1 Ang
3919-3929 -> 0.4 Ang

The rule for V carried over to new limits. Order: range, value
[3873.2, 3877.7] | 1.94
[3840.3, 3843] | 1.32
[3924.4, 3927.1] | 2.07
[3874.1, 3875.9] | 1.95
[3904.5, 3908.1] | 2.29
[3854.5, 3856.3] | 1.79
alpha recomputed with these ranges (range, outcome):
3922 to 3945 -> 1.48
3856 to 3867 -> 1.73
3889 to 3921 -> 2.65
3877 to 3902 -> 2.21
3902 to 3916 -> 2.71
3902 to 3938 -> 2.11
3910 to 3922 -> 2.86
